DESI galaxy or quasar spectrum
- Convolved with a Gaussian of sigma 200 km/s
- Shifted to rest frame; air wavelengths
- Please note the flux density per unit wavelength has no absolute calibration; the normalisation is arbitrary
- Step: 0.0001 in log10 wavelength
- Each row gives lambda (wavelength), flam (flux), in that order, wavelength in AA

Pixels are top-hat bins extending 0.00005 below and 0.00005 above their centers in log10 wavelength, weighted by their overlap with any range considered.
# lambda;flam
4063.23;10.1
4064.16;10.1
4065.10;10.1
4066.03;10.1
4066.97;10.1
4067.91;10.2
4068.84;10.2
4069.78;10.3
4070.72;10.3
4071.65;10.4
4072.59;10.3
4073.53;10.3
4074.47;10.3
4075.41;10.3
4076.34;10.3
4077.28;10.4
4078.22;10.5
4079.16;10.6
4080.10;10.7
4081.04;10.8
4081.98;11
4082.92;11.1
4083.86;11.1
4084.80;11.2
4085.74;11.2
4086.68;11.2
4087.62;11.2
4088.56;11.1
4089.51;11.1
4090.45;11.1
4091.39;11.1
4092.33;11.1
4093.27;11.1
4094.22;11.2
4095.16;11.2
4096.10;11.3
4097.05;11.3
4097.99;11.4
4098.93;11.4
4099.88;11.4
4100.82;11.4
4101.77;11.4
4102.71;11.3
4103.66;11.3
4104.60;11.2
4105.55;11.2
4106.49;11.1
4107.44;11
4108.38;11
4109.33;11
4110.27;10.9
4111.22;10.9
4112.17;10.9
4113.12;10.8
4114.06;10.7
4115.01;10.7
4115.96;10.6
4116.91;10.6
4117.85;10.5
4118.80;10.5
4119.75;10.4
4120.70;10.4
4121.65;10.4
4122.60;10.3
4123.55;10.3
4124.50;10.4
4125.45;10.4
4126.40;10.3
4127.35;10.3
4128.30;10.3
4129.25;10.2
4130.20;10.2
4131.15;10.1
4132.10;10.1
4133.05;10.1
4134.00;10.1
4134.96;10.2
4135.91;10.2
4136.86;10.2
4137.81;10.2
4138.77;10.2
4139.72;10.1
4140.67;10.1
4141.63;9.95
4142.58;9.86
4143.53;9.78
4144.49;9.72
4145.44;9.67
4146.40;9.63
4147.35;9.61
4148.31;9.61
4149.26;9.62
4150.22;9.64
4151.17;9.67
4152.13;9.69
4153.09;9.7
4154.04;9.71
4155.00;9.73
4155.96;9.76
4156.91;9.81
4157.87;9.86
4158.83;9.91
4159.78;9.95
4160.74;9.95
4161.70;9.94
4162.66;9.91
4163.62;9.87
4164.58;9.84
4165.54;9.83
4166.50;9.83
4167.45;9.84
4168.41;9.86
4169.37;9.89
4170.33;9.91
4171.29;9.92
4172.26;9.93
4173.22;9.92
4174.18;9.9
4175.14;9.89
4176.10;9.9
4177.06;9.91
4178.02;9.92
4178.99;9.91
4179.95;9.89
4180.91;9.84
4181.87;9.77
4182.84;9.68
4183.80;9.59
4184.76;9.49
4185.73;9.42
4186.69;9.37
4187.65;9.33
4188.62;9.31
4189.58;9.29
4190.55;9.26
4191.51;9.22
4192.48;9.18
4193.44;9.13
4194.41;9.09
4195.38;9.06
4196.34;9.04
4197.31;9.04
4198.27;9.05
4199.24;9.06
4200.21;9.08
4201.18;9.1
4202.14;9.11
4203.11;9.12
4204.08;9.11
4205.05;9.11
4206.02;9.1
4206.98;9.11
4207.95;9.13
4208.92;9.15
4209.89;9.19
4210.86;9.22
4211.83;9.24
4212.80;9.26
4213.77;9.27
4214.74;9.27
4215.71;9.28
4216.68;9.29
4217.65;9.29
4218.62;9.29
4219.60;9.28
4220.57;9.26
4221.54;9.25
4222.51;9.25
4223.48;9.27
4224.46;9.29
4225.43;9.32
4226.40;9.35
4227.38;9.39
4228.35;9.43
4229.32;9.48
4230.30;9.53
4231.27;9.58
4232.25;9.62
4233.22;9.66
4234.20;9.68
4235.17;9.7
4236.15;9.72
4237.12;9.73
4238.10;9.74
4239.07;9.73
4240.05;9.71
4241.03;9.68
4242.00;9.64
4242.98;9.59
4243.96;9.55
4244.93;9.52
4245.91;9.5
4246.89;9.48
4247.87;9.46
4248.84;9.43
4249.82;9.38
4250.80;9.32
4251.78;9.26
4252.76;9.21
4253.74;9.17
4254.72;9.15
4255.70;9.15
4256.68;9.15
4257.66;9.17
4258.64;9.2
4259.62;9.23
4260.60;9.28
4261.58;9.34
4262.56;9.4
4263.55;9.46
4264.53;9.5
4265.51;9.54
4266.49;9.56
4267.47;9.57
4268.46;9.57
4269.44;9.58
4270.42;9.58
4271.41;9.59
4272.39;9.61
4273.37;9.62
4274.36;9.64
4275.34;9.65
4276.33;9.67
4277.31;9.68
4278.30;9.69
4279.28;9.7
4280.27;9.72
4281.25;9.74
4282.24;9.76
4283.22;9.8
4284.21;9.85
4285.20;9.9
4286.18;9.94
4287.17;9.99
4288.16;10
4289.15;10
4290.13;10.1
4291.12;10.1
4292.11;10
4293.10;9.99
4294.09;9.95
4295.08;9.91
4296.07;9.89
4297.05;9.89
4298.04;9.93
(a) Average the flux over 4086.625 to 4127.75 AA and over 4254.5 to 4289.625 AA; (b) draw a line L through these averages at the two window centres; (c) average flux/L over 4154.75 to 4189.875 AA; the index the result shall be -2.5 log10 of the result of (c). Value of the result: 0.07 mag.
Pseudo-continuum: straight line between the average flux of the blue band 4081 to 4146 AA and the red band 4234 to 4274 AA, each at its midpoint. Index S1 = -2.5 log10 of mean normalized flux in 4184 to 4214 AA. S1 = 0.09 mag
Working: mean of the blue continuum 10.7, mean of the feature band 9.19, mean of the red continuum 9.47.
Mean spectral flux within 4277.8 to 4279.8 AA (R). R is 9.67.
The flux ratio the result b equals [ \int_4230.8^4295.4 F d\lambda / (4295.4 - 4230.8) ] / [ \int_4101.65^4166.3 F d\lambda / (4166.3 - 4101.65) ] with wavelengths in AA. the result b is 0.94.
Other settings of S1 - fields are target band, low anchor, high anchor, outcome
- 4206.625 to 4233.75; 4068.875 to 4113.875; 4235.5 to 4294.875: 0.07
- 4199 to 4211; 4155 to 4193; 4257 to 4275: 0.06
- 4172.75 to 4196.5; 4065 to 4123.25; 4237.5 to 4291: 0.07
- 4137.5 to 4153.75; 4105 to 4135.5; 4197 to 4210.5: 0.03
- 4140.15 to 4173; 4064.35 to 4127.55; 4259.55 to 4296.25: 0.07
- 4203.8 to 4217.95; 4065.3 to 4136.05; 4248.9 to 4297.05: 0.09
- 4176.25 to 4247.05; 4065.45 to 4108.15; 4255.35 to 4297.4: 0.08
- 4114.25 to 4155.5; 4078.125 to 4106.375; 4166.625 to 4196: 0.03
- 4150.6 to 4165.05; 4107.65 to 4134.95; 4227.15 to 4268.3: 0.04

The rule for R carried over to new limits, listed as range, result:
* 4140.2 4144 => 9.93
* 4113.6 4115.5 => 10.7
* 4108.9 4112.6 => 10.9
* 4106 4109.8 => 11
